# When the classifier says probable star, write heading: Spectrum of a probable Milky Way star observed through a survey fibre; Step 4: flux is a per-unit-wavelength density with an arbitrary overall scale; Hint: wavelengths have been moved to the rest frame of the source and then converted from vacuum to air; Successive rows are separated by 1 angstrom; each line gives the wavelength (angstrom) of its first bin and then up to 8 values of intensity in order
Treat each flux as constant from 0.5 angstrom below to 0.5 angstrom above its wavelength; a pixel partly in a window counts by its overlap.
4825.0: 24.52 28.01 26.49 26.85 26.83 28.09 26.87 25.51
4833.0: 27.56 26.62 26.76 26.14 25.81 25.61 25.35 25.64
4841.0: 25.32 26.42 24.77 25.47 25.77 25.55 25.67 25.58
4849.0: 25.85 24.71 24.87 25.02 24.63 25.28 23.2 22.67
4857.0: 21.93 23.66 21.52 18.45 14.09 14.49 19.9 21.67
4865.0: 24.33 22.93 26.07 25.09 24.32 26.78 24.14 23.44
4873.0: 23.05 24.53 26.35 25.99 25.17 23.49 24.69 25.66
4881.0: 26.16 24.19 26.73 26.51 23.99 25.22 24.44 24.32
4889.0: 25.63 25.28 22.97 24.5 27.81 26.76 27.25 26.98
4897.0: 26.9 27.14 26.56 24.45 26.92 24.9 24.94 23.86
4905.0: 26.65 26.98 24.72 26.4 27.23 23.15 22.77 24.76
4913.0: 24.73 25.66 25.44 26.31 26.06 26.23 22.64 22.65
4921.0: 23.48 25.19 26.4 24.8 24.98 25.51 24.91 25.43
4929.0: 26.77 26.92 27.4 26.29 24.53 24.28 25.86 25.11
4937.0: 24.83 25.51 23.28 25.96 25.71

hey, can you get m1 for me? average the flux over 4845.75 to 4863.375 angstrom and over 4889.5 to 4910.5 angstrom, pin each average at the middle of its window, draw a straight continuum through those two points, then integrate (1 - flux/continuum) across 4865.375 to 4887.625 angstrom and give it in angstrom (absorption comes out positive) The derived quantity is -0.7 angstrom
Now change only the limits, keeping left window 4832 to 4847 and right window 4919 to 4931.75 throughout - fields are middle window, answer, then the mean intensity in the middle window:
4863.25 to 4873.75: 0.7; 24.1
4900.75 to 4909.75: -0.1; 25.7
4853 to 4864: 2.1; 20.8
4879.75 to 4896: 0.0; 25.5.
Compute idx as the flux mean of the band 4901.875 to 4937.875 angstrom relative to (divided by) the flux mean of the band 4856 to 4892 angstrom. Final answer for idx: 1.07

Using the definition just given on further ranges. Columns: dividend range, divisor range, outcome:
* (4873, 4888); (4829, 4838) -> 0.94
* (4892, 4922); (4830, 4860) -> 1.02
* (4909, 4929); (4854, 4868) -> 1.16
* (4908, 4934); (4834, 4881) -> 1.04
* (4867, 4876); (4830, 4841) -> 0.95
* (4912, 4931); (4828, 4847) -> 0.97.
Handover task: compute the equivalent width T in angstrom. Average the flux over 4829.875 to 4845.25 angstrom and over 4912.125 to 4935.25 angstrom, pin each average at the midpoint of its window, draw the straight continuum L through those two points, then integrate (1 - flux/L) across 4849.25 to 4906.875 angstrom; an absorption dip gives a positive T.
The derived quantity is 2.9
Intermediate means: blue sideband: 26.1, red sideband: 25.3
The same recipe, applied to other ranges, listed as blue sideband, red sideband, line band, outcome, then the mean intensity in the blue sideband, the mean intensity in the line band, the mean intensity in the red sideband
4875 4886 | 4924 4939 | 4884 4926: 0.1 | 25.3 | 25.3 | 25.5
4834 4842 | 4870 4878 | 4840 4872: 2.2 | 25.9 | 23.6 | 24.7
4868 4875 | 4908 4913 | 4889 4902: -0.7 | 24.6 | 26.1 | 24.7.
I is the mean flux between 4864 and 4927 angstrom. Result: 25.2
